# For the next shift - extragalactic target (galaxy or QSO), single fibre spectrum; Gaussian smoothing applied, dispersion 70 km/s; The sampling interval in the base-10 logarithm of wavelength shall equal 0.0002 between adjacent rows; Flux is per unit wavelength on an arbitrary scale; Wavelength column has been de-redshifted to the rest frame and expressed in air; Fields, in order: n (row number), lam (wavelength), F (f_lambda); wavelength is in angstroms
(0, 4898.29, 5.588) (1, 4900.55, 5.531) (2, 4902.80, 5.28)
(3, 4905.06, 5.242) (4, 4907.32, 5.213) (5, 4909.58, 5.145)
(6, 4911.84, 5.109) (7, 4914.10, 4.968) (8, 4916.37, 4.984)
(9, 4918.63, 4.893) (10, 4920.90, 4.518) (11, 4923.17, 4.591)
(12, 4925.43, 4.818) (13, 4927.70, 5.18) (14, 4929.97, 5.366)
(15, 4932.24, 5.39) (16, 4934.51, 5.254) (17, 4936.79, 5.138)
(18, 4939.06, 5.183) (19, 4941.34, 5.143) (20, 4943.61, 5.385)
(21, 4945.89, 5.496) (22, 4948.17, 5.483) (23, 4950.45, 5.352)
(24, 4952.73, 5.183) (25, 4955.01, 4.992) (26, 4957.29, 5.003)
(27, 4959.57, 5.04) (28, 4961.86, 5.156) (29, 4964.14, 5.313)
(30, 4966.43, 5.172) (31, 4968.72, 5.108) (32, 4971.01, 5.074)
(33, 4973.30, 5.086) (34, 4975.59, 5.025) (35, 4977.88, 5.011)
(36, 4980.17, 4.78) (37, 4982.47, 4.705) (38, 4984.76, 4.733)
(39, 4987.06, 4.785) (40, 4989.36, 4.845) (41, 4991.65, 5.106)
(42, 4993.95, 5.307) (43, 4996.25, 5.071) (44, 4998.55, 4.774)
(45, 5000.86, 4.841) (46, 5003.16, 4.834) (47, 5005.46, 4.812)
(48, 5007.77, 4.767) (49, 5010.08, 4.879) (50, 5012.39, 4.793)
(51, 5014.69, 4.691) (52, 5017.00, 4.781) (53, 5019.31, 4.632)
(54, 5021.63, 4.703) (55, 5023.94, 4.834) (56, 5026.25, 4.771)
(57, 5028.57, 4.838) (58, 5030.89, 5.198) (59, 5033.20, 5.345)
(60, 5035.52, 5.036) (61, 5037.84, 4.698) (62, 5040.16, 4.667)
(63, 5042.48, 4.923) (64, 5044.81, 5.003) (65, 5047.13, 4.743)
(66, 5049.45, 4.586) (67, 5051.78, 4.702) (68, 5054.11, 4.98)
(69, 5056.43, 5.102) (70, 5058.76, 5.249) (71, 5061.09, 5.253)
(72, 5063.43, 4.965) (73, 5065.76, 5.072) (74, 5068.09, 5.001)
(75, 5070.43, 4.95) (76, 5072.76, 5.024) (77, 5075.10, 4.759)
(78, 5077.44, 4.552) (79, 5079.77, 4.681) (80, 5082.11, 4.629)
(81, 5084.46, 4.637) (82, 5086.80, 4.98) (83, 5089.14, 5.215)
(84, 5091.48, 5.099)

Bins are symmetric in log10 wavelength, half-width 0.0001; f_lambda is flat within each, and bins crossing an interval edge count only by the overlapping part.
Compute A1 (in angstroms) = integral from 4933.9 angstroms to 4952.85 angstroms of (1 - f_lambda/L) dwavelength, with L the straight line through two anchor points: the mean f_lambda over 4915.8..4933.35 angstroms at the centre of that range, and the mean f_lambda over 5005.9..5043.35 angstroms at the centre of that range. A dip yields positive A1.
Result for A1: -1.4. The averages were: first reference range 4.97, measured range 5.3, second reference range 4.85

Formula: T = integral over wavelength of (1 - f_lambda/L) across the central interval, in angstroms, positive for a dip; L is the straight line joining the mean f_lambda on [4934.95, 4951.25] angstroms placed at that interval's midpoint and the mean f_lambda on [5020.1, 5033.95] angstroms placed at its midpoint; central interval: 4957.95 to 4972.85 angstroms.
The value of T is 0.2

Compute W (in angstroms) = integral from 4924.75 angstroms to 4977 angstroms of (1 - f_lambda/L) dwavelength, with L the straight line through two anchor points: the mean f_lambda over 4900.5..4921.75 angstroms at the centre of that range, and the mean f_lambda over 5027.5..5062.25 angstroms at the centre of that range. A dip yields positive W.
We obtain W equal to -1.6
